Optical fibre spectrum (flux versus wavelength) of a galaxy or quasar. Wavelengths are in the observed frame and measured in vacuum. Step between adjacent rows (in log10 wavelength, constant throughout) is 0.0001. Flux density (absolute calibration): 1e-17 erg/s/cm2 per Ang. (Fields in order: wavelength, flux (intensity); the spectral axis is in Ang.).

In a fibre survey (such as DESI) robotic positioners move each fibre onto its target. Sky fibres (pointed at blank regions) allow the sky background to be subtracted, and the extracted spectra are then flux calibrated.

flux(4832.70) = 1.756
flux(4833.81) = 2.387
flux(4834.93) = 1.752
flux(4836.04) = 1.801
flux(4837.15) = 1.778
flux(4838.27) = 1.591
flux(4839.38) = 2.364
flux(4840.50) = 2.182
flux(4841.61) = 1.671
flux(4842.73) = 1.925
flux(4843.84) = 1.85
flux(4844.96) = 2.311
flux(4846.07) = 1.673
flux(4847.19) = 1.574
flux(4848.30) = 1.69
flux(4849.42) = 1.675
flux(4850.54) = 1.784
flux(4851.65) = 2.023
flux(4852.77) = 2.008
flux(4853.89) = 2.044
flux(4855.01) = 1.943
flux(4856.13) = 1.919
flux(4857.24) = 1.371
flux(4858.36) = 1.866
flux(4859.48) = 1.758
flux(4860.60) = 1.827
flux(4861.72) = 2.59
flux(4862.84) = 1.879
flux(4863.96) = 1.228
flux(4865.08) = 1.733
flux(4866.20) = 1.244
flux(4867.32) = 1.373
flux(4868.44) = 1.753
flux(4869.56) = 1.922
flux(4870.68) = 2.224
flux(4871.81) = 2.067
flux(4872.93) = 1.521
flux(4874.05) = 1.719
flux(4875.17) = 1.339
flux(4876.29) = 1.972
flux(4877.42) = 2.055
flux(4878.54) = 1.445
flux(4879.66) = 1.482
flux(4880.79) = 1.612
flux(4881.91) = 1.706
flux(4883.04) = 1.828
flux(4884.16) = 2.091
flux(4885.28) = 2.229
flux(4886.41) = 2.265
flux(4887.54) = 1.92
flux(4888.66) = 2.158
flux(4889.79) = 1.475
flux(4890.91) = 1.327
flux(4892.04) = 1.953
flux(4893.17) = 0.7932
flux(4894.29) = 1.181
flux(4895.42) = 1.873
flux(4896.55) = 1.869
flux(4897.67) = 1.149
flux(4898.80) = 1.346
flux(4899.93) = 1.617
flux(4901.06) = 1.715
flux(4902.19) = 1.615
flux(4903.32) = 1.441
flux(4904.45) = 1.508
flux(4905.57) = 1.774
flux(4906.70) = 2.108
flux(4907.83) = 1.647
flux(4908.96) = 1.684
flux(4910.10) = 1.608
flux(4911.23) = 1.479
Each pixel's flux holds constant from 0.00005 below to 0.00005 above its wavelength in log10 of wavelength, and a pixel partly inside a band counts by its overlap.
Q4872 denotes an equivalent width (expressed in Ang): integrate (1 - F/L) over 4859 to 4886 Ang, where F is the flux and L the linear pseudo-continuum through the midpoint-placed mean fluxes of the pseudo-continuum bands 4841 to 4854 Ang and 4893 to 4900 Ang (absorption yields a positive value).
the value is -2.5 Ang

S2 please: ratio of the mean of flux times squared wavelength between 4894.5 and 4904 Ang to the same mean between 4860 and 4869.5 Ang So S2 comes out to 0.9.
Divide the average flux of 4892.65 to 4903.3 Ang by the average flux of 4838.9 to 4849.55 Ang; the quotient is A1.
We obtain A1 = 0.8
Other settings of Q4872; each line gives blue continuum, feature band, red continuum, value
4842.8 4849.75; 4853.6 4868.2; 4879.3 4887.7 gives 0.77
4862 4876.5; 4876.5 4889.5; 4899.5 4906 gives -1.73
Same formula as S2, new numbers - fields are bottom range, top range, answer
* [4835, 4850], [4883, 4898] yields 0.95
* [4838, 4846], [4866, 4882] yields 0.87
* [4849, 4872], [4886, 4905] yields 0.89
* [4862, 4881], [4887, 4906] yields 0.94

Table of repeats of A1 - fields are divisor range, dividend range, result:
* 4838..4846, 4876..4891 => 0.93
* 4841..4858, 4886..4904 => 0.87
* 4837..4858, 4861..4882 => 0.93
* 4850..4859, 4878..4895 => 0.91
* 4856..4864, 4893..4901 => 0.79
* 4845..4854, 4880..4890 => 1.05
